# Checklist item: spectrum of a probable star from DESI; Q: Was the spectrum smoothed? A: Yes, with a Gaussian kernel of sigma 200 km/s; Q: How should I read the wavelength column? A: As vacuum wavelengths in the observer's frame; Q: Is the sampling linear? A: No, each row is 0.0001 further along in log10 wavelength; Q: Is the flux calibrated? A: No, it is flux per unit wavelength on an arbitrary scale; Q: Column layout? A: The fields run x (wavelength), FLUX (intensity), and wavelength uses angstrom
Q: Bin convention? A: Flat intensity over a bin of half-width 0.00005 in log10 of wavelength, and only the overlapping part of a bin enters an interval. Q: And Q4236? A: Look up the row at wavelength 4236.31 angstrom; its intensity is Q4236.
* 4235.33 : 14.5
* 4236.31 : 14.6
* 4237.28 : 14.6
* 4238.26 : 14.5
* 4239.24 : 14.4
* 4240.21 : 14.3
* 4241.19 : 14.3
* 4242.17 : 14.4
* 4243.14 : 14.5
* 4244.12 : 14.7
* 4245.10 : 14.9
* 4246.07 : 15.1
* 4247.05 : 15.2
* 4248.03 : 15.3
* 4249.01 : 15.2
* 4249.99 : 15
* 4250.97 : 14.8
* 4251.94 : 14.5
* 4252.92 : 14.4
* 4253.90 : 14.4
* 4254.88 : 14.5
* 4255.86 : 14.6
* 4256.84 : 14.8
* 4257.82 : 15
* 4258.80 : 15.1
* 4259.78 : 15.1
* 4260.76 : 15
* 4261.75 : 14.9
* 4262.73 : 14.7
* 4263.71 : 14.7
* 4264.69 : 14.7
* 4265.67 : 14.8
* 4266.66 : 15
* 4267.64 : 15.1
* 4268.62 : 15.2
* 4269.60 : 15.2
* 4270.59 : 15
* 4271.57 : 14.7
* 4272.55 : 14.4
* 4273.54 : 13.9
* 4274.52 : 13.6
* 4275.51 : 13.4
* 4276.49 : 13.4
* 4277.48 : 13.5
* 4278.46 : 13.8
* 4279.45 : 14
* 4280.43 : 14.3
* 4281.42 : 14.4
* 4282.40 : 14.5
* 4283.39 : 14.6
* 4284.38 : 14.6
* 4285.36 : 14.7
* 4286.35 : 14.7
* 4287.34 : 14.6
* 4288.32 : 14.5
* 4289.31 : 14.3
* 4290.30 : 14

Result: 14.6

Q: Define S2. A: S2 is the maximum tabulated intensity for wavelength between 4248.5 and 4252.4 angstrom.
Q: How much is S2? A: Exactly 15.2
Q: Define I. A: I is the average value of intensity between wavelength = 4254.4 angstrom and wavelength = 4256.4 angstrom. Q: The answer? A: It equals 14.6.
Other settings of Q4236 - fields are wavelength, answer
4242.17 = 14.4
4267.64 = 15.1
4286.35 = 14.7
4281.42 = 14.4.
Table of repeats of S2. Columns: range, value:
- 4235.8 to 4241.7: 14.6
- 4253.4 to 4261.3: 15.1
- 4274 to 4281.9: 14.4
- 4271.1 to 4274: 14.7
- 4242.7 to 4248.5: 15.3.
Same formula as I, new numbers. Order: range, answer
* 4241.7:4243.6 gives 14.5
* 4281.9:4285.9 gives 14.6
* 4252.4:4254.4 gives 14.4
